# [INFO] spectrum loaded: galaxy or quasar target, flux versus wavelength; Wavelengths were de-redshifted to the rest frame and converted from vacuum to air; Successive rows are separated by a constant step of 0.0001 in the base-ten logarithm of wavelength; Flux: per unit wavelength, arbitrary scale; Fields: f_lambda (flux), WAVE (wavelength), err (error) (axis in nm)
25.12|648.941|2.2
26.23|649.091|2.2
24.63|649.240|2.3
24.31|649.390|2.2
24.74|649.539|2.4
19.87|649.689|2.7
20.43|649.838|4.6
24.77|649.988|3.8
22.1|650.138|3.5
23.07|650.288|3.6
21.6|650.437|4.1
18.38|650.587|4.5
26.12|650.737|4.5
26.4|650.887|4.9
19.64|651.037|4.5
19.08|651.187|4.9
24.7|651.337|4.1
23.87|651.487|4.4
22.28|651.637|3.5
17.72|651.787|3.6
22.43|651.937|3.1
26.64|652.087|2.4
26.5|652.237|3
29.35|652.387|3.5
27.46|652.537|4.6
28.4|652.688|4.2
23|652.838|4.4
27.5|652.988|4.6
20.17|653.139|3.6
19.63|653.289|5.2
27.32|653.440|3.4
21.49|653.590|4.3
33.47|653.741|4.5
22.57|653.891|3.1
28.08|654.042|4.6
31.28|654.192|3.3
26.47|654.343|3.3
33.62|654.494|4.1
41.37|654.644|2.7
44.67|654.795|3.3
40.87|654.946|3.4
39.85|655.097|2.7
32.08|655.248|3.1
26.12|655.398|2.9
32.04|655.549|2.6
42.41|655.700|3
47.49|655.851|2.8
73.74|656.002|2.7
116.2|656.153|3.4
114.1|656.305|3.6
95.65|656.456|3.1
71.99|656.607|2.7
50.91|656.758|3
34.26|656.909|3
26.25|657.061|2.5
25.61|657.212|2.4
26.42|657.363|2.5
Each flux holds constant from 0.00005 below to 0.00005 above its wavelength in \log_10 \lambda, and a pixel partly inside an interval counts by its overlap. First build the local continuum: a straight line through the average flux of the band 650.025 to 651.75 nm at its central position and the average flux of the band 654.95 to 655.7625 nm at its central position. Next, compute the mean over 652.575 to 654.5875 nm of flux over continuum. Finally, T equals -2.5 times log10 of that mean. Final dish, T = 0.13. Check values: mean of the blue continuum 22.4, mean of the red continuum 35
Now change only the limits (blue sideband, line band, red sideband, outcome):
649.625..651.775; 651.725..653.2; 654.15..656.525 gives 0.32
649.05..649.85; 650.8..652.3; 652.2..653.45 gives 0.08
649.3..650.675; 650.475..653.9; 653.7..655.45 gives 0.14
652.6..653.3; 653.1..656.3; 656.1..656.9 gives 0.35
